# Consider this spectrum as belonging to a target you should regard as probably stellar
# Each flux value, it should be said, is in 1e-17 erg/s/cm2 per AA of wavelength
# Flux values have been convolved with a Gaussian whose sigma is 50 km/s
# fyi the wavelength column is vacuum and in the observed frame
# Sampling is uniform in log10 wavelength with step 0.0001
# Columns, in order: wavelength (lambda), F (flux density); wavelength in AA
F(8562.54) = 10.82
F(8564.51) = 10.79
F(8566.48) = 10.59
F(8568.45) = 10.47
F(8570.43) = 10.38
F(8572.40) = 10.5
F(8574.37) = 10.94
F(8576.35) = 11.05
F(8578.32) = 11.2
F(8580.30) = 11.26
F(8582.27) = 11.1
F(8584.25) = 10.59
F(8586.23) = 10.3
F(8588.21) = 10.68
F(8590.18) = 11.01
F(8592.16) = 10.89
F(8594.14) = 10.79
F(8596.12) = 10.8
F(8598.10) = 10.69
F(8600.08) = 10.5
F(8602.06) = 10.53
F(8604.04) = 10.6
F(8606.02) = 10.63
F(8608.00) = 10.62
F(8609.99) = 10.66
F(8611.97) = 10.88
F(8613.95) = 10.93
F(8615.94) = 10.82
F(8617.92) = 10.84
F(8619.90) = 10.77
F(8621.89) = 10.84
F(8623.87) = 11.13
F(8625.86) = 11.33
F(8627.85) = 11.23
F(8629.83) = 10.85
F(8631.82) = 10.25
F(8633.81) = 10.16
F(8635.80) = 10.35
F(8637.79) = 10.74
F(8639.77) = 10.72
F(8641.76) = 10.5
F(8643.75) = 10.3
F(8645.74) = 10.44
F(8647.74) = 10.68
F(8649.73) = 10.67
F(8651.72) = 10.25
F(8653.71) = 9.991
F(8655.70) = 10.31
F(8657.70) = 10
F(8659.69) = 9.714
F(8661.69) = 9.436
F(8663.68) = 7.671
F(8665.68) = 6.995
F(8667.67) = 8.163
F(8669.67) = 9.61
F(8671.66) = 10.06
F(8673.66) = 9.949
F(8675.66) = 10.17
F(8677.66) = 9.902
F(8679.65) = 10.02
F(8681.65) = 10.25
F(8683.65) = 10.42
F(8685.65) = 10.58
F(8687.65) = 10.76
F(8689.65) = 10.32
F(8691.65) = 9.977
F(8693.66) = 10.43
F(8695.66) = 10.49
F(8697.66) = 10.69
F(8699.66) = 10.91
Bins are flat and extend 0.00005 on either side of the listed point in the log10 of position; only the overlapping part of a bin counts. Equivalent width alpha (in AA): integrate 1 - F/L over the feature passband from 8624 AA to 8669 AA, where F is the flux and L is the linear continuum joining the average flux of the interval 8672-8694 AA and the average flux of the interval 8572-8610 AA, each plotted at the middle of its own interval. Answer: 1.7 AA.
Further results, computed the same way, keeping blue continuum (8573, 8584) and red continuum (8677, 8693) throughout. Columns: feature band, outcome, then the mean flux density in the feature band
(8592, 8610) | 0.4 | 10.7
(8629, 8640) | 0.2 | 10.5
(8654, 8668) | 2.0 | 8.99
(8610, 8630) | -0.4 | 11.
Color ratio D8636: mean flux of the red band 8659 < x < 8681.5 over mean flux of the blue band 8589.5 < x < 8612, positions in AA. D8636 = 0.9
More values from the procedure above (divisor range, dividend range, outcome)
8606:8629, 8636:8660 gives 0.95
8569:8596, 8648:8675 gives 0.88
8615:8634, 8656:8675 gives 0.84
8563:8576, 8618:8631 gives 1.03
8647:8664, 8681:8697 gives 1.05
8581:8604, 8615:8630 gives 1.03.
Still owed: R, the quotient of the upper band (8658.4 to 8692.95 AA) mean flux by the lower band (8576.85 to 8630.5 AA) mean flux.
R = 0.9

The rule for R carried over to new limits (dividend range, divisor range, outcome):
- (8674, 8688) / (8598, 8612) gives 0.97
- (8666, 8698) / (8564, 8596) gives 0.93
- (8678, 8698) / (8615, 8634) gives 0.96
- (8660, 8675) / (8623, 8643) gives 0.83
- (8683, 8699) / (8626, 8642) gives 0.98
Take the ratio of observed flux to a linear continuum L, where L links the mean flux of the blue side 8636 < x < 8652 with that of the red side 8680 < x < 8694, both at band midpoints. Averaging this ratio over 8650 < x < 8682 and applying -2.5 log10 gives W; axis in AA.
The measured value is 0.099 mag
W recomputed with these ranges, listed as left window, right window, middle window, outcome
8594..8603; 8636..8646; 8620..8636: -0.02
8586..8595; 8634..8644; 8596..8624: -0.01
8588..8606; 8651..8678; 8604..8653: -0.06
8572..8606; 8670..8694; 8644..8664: 0.04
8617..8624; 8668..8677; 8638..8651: -0.02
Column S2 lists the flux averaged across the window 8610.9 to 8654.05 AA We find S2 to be 10.7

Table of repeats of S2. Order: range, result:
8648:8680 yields 9.58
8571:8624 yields 10.8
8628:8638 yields 10.5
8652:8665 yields 9.5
